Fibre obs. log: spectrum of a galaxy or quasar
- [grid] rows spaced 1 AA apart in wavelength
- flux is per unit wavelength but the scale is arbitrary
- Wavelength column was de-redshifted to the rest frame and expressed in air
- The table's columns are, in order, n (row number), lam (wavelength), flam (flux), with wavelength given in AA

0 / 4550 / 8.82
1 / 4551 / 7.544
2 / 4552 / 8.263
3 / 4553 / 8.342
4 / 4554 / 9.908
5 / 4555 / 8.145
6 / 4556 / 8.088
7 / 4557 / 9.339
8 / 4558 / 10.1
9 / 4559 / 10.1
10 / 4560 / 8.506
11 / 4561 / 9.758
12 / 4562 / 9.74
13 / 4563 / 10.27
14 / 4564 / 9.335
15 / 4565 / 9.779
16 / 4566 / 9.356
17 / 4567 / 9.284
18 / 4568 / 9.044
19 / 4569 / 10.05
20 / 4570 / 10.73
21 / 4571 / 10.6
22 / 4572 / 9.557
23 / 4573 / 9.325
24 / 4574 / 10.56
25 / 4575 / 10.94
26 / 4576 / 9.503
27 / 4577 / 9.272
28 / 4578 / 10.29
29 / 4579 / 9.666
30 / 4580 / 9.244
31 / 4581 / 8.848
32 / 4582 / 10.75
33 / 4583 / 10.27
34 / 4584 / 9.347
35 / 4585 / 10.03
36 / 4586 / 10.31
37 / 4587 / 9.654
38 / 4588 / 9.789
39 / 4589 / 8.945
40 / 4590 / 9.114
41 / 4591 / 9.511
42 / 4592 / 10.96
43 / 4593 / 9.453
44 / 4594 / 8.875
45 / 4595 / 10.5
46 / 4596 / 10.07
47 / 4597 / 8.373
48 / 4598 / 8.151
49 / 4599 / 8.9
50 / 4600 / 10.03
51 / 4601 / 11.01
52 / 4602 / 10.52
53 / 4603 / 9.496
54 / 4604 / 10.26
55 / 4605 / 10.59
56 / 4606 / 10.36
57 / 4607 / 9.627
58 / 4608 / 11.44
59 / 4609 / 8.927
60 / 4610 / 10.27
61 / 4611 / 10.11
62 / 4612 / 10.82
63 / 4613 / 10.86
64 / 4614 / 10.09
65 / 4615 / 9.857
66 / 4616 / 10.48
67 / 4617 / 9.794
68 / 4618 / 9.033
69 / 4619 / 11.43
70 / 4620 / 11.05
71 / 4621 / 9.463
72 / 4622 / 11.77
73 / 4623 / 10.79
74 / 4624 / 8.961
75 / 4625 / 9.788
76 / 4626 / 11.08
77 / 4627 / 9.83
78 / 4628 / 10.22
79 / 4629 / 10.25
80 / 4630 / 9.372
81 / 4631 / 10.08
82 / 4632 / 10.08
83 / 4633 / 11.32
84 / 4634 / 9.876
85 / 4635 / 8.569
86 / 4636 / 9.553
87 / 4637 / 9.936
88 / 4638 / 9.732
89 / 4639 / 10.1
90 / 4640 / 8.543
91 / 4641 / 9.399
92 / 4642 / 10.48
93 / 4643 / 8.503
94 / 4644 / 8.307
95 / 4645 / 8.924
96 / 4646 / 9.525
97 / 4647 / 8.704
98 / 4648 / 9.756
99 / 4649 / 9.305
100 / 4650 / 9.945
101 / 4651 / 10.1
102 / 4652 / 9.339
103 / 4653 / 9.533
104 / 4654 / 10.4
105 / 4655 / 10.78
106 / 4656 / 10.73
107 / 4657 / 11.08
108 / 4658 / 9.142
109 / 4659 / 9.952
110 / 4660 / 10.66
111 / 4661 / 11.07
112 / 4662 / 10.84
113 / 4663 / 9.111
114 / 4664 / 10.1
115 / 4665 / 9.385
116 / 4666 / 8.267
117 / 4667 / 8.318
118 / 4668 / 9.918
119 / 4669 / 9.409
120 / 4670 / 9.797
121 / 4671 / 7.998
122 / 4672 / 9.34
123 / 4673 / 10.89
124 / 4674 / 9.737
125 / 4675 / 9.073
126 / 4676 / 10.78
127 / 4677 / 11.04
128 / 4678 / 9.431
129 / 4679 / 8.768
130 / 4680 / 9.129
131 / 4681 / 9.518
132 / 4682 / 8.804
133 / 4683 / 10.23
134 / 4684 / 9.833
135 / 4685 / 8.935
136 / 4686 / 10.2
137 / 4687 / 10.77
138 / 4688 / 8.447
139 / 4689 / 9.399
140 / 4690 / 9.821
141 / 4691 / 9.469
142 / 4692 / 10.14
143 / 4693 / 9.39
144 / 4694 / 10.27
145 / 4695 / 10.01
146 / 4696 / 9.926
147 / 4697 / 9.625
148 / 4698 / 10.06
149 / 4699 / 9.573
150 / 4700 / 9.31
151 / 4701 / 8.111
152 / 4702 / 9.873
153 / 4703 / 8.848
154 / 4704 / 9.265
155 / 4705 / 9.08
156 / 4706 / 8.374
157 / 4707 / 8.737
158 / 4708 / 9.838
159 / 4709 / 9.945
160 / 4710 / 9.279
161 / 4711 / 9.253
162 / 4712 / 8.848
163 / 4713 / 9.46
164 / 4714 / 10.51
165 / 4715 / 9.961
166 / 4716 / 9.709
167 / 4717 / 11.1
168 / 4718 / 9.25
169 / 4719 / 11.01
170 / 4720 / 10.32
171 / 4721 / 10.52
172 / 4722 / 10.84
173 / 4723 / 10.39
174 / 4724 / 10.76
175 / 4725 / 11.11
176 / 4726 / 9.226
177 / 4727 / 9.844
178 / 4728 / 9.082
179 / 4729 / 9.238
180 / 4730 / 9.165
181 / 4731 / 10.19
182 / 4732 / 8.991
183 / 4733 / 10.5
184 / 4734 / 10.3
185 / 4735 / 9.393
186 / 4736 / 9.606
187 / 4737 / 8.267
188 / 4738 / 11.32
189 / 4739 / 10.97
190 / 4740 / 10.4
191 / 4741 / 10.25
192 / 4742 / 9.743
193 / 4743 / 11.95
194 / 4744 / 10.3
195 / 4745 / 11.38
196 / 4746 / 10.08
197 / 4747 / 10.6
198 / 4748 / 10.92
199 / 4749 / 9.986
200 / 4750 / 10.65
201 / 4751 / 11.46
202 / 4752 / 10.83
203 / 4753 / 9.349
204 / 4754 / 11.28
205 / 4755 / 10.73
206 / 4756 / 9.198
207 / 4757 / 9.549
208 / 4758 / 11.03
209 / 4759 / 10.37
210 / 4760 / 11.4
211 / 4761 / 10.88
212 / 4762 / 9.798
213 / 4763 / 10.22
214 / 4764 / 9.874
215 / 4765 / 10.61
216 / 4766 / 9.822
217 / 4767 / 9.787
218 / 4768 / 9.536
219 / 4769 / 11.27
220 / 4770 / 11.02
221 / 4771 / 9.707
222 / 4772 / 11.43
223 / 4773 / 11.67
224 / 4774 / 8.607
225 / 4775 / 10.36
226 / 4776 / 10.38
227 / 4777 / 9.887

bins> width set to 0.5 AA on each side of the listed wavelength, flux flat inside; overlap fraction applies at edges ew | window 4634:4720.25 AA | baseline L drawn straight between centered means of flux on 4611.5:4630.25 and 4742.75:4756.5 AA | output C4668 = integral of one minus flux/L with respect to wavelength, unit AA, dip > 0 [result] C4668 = 6.5 AA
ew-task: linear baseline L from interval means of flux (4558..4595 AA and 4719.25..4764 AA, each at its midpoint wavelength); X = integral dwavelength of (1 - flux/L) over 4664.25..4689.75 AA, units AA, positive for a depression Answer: 1.4 AA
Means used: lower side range 9.76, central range 9.51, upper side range 10.3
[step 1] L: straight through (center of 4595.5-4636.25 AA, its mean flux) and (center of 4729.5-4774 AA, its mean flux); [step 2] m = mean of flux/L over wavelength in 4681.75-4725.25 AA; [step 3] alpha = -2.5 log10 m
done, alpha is 0.055 mag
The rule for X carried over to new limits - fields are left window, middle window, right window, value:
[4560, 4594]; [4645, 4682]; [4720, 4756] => 1.1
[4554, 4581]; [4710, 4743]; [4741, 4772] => 1.0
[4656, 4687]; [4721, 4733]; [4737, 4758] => 0.4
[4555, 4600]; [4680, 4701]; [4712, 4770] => 0.9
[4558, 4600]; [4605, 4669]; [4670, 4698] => -1.6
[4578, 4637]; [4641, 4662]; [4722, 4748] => 0.4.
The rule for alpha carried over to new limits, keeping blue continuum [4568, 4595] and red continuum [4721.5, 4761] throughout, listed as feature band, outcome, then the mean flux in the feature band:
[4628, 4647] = 0.05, 9.58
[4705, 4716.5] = 0.08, 9.43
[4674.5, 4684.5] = 0.05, 9.66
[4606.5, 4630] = -0.03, 10.2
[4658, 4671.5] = 0.05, 9.58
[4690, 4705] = 0.07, 9.55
